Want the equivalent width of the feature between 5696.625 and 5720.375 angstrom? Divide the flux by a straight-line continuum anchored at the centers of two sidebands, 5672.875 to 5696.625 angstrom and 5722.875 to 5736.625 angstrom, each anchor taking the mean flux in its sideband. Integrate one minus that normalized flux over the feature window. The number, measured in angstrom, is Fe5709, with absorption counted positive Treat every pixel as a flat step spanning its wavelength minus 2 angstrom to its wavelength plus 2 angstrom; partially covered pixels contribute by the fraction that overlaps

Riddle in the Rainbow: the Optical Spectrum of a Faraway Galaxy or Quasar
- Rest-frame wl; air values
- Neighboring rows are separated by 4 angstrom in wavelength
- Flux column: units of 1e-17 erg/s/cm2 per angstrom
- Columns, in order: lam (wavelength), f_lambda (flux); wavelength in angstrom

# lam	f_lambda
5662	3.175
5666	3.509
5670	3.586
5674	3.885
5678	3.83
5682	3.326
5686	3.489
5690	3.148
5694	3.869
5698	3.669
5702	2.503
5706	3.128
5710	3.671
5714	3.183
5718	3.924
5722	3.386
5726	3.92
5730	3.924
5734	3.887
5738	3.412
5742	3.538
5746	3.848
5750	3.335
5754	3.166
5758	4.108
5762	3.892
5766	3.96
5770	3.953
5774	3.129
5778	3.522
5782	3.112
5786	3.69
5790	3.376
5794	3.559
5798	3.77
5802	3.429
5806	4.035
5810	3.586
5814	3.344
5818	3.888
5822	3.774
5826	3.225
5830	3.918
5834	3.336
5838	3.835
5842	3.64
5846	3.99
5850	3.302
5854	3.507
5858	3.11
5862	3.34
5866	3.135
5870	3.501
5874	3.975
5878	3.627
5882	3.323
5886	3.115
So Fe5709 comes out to 2.5 angstrom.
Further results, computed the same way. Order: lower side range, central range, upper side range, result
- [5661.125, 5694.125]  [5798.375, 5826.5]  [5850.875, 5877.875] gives -1.5 angstrom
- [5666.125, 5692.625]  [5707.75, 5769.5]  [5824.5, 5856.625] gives -2.0 angstrom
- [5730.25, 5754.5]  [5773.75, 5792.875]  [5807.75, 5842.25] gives 1.1 angstrom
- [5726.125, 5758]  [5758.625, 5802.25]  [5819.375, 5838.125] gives 0.2 angstrom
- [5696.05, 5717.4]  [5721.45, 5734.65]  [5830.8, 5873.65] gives -2.0 angstrom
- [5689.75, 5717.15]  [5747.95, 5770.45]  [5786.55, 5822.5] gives -1.4 angstrom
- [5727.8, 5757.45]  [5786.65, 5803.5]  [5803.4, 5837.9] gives 0.4 angstrom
